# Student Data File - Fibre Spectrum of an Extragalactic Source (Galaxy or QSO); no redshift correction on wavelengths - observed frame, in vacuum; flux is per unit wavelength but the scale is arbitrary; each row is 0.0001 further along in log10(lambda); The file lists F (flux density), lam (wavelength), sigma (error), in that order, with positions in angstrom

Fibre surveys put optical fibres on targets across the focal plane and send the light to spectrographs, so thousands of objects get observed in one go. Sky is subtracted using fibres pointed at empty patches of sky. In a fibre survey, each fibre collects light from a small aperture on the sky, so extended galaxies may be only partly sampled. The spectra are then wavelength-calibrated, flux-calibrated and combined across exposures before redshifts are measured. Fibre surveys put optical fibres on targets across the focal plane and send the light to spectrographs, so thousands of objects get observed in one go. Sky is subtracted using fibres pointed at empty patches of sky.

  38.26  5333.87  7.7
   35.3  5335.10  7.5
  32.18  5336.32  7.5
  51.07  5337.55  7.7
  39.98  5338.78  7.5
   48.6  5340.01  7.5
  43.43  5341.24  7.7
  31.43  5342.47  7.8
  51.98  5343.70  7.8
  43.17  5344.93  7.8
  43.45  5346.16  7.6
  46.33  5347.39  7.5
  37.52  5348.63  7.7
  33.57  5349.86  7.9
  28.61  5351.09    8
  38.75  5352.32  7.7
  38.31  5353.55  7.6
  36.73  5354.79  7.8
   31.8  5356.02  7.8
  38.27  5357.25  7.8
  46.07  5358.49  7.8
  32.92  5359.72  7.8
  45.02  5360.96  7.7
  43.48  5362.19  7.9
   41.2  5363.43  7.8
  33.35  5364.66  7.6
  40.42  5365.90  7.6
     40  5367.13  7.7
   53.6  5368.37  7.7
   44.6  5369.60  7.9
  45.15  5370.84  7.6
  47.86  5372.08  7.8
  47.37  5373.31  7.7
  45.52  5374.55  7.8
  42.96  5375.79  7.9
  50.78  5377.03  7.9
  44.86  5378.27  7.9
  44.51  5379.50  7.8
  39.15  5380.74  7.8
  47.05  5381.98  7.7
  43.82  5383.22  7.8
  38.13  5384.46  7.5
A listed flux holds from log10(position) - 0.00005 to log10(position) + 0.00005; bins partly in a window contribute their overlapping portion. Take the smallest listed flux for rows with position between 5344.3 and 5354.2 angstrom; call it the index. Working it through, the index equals 28.61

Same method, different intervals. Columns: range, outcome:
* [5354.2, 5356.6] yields 31.8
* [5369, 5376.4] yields 42.96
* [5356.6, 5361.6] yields 32.92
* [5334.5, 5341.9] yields 32.18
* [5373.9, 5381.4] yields 39.15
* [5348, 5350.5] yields 33.57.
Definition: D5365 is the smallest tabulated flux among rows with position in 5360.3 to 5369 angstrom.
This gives 33.35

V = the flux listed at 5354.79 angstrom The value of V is 36.73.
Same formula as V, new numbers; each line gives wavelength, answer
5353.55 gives 38.31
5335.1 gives 35.3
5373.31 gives 47.37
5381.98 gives 47.05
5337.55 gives 51.07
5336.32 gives 32.18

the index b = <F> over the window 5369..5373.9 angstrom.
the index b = 46.2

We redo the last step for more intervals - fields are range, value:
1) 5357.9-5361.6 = 41.3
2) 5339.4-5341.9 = 45.7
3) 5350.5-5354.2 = 35.3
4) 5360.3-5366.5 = 40.6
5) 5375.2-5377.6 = 46.8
